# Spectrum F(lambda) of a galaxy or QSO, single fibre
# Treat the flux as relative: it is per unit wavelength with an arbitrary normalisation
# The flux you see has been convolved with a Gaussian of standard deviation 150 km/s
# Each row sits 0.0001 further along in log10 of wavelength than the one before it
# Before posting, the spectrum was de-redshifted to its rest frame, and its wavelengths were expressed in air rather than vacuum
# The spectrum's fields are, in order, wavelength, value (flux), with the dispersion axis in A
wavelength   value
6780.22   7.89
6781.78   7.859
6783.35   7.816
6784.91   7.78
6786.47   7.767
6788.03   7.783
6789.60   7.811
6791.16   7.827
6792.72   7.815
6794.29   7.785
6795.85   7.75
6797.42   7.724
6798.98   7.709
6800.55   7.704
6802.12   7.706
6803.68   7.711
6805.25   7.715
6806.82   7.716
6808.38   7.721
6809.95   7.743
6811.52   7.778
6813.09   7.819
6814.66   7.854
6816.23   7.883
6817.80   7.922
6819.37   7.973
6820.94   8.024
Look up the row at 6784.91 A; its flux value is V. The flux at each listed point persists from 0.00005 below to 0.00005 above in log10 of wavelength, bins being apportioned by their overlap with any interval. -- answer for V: 7.78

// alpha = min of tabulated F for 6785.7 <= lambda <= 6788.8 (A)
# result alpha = 7.767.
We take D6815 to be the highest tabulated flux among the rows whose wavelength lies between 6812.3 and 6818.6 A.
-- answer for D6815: 7.922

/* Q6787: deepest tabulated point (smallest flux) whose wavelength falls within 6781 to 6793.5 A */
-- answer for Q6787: 7.767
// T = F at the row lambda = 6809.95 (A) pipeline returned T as 7.743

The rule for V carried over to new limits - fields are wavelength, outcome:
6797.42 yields 7.724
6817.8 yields 7.922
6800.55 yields 7.704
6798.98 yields 7.709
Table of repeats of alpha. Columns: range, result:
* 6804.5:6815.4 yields 7.715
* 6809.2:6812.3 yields 7.743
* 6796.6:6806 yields 7.704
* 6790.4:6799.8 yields 7.709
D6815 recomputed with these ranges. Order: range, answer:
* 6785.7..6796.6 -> 7.827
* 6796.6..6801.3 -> 7.724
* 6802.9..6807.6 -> 7.716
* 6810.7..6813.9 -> 7.819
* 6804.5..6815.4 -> 7.854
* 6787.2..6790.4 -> 7.811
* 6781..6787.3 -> 7.859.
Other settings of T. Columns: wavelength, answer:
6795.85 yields 7.75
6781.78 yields 7.859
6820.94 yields 8.024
